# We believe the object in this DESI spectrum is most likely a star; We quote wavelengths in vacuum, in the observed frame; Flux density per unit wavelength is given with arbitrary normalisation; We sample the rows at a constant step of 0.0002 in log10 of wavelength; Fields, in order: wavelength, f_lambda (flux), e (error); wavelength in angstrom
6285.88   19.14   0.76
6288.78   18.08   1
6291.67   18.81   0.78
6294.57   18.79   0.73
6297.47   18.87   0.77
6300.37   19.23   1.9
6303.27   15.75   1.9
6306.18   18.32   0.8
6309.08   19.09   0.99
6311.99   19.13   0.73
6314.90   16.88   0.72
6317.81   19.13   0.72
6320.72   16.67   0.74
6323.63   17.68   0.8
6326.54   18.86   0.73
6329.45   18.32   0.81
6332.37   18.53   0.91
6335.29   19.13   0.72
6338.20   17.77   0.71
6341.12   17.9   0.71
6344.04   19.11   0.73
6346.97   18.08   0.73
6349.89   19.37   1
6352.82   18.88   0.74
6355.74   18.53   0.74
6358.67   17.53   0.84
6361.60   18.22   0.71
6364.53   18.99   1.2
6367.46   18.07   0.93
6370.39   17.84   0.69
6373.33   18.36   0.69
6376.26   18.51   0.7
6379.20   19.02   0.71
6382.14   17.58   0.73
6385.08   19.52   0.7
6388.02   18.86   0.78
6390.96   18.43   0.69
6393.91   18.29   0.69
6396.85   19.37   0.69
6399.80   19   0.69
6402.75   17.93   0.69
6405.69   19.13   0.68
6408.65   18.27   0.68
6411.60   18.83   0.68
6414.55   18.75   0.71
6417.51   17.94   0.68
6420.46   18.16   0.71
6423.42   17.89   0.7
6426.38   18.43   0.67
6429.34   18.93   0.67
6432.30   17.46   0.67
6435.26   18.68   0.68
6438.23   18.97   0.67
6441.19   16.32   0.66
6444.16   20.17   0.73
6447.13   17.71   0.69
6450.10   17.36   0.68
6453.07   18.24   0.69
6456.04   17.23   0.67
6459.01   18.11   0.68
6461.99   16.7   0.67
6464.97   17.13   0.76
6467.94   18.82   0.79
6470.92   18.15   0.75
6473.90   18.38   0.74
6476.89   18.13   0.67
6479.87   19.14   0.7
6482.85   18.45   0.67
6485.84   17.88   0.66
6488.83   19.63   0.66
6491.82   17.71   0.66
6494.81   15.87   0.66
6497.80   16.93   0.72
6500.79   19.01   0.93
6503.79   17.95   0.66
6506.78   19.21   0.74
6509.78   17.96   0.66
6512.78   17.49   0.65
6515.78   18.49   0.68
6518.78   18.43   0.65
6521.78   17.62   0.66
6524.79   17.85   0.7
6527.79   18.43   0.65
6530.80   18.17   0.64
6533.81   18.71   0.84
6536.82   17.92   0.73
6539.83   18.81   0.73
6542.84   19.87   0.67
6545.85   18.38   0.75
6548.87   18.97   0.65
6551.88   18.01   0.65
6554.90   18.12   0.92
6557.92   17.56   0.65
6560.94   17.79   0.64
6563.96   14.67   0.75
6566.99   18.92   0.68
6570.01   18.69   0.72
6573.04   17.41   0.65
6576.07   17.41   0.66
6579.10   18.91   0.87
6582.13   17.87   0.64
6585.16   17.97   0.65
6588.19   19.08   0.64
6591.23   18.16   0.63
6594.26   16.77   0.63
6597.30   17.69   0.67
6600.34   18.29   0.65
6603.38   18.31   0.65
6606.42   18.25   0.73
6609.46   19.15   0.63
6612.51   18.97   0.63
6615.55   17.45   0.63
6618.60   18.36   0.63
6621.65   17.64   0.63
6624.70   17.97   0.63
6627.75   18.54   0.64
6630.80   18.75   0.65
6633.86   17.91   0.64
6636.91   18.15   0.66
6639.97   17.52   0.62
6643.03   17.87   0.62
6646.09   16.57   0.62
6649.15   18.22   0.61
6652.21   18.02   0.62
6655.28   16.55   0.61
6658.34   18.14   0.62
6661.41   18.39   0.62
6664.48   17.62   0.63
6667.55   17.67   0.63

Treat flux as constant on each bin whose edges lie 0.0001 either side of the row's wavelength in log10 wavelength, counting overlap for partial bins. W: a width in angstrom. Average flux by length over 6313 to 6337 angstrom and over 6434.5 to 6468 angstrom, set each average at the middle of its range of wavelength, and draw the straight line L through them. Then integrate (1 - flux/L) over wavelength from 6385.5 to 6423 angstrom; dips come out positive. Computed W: -1.2 angstrom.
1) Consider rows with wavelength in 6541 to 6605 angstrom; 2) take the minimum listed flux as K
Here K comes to 14.67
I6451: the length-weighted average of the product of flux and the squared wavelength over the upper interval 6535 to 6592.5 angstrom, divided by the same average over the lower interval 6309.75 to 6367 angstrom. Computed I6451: 1.06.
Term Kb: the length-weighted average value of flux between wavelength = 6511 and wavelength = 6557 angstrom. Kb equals 18.3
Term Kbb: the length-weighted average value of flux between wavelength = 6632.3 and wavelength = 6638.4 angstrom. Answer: 18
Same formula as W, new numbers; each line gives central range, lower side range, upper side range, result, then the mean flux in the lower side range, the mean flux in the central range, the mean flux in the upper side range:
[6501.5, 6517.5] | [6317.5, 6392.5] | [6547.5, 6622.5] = -0.1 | 18.4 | 18.3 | 18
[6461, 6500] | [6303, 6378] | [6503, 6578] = 0.5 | 18.3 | 18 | 18.1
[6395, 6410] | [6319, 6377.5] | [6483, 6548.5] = -0.4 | 18.3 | 18.7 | 18.2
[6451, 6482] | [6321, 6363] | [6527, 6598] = 0.4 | 18.4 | 18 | 18.1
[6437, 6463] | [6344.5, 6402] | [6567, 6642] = 0.8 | 18.5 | 17.9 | 18.1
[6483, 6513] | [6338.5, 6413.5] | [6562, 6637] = 0.4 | 18.5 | 18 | 18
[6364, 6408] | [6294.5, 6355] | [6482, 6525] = -0.8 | 18.3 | 18.6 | 18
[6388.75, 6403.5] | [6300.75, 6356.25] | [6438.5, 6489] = -0.4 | 18.3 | 18.6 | 18.1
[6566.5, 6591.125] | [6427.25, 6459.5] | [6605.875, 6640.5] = -0.1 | 18.1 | 18.2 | 18.2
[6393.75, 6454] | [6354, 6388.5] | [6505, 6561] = 0.0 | 18.4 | 18.4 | 18.3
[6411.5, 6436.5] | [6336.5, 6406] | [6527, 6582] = 0.1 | 18.5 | 18.3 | 18.1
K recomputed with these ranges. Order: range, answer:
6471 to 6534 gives 15.87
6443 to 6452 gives 17.36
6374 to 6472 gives 16.32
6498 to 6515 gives 17.49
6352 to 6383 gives 17.53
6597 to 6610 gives 17.69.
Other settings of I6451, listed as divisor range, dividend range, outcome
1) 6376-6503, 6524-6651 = 1.04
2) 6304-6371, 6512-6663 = 1.06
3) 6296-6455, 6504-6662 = 1.05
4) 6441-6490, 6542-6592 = 1.03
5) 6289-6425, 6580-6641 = 1.07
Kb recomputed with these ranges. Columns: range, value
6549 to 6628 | 18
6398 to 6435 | 18.4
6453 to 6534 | 18.1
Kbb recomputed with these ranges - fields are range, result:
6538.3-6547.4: 19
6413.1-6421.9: 18.3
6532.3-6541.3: 18.5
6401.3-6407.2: 18.5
